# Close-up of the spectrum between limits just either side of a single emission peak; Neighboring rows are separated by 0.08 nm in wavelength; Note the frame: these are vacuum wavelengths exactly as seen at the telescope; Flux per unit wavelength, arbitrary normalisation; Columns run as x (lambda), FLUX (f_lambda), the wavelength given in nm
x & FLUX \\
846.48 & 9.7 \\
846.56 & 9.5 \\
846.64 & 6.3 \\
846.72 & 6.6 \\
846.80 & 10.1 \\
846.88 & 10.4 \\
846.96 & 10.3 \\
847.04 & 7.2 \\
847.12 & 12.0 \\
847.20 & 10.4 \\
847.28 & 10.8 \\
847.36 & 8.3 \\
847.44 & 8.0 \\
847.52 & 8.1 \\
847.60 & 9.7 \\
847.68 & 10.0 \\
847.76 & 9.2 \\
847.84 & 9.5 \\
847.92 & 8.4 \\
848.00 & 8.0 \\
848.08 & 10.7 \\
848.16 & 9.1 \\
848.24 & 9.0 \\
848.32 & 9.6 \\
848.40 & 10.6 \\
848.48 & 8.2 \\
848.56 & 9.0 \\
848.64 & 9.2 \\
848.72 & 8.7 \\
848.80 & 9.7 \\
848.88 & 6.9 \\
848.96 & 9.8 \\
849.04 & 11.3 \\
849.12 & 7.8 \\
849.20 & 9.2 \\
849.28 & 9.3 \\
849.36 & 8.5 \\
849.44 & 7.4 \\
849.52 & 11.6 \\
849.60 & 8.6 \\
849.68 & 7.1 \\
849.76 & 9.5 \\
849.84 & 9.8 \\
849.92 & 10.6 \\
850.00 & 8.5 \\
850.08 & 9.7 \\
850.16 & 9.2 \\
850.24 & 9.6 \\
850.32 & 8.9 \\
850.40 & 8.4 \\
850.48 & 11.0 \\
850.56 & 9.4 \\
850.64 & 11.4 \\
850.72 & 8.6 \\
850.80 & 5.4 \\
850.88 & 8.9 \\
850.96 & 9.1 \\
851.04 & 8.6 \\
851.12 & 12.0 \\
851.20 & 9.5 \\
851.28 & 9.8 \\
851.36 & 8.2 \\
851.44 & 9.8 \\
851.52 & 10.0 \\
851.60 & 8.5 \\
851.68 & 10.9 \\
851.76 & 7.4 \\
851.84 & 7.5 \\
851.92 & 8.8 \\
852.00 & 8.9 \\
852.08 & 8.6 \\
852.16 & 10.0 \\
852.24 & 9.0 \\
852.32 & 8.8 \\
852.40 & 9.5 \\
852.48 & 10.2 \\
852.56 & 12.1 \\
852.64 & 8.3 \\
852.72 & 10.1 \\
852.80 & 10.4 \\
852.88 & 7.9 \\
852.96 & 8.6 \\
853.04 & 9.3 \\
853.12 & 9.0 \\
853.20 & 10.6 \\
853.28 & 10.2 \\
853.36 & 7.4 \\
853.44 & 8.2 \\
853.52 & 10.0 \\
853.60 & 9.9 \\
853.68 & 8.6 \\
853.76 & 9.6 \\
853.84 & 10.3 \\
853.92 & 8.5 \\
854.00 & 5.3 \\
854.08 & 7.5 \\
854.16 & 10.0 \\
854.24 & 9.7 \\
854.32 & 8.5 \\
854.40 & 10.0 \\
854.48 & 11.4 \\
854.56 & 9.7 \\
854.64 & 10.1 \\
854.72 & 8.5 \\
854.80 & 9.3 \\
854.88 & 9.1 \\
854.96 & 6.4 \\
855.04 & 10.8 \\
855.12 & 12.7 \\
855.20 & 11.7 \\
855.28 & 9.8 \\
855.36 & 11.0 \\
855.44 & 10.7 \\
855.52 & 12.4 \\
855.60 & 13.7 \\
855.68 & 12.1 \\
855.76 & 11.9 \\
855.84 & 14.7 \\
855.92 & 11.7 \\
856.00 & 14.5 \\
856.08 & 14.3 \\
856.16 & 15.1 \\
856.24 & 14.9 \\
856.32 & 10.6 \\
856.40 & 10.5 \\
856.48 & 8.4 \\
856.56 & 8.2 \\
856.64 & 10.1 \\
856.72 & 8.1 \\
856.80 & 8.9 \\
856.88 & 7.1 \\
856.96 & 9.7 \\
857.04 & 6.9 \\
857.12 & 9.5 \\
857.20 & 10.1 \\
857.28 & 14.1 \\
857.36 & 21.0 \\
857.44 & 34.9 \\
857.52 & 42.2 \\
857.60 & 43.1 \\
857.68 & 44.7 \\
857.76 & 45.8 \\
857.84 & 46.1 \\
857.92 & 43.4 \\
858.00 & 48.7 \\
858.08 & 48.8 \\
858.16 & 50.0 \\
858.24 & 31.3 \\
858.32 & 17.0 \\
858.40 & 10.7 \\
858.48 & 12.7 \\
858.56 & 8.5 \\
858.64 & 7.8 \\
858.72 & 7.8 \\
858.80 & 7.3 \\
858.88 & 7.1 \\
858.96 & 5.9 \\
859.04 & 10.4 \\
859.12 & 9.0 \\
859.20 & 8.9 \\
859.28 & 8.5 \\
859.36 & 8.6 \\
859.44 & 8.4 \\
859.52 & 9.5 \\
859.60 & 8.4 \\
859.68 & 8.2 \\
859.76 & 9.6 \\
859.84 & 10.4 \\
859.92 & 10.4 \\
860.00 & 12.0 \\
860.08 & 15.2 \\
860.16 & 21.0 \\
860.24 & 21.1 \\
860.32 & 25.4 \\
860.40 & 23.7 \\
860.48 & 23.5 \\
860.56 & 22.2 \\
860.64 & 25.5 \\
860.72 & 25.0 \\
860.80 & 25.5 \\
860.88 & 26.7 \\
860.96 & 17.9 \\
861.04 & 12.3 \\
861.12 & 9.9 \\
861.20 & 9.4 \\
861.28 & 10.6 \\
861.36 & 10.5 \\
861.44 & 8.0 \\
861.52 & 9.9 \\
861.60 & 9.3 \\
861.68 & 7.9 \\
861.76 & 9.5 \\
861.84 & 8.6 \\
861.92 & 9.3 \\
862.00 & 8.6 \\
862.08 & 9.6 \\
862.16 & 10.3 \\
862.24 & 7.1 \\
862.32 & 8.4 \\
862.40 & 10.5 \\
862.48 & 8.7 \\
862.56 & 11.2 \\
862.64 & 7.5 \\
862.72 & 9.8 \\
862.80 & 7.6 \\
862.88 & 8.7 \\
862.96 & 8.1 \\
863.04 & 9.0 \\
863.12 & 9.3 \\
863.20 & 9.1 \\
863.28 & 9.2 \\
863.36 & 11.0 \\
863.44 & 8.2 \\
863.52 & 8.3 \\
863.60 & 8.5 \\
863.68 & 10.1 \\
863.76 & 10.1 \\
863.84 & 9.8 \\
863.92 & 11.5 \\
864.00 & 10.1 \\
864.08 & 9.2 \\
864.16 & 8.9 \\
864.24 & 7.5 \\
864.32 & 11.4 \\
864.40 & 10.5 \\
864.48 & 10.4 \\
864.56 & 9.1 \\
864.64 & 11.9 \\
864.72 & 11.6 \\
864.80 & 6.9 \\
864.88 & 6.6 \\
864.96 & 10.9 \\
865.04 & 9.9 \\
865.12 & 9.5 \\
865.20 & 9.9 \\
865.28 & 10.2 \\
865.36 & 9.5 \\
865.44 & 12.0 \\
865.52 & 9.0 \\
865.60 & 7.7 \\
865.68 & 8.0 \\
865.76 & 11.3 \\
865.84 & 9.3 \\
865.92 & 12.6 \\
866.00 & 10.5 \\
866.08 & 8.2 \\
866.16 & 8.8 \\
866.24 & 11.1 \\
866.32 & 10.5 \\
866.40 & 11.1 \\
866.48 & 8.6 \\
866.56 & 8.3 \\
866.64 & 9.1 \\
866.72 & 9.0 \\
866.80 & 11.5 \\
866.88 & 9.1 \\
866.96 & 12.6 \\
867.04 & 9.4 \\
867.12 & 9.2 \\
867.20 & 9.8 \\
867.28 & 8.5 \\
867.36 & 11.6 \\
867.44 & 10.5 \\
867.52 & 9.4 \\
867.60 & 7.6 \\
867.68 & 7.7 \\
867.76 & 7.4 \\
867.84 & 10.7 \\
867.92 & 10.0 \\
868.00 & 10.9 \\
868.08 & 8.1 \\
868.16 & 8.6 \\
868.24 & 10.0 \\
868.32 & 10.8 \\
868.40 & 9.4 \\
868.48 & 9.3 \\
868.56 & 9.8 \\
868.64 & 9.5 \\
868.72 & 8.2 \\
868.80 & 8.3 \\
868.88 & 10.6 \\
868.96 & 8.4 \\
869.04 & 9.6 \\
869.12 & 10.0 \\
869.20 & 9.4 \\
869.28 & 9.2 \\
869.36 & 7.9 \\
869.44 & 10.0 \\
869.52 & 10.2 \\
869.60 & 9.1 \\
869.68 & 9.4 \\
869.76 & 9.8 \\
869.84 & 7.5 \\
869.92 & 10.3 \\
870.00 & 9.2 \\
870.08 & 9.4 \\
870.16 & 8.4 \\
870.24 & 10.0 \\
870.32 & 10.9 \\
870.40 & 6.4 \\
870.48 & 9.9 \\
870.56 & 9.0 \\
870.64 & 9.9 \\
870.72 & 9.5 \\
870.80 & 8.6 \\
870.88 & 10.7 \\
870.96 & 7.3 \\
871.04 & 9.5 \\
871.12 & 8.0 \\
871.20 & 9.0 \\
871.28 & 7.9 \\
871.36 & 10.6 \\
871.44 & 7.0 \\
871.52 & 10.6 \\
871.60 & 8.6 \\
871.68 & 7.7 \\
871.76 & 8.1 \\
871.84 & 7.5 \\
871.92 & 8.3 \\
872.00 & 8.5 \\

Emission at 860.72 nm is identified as [N II]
